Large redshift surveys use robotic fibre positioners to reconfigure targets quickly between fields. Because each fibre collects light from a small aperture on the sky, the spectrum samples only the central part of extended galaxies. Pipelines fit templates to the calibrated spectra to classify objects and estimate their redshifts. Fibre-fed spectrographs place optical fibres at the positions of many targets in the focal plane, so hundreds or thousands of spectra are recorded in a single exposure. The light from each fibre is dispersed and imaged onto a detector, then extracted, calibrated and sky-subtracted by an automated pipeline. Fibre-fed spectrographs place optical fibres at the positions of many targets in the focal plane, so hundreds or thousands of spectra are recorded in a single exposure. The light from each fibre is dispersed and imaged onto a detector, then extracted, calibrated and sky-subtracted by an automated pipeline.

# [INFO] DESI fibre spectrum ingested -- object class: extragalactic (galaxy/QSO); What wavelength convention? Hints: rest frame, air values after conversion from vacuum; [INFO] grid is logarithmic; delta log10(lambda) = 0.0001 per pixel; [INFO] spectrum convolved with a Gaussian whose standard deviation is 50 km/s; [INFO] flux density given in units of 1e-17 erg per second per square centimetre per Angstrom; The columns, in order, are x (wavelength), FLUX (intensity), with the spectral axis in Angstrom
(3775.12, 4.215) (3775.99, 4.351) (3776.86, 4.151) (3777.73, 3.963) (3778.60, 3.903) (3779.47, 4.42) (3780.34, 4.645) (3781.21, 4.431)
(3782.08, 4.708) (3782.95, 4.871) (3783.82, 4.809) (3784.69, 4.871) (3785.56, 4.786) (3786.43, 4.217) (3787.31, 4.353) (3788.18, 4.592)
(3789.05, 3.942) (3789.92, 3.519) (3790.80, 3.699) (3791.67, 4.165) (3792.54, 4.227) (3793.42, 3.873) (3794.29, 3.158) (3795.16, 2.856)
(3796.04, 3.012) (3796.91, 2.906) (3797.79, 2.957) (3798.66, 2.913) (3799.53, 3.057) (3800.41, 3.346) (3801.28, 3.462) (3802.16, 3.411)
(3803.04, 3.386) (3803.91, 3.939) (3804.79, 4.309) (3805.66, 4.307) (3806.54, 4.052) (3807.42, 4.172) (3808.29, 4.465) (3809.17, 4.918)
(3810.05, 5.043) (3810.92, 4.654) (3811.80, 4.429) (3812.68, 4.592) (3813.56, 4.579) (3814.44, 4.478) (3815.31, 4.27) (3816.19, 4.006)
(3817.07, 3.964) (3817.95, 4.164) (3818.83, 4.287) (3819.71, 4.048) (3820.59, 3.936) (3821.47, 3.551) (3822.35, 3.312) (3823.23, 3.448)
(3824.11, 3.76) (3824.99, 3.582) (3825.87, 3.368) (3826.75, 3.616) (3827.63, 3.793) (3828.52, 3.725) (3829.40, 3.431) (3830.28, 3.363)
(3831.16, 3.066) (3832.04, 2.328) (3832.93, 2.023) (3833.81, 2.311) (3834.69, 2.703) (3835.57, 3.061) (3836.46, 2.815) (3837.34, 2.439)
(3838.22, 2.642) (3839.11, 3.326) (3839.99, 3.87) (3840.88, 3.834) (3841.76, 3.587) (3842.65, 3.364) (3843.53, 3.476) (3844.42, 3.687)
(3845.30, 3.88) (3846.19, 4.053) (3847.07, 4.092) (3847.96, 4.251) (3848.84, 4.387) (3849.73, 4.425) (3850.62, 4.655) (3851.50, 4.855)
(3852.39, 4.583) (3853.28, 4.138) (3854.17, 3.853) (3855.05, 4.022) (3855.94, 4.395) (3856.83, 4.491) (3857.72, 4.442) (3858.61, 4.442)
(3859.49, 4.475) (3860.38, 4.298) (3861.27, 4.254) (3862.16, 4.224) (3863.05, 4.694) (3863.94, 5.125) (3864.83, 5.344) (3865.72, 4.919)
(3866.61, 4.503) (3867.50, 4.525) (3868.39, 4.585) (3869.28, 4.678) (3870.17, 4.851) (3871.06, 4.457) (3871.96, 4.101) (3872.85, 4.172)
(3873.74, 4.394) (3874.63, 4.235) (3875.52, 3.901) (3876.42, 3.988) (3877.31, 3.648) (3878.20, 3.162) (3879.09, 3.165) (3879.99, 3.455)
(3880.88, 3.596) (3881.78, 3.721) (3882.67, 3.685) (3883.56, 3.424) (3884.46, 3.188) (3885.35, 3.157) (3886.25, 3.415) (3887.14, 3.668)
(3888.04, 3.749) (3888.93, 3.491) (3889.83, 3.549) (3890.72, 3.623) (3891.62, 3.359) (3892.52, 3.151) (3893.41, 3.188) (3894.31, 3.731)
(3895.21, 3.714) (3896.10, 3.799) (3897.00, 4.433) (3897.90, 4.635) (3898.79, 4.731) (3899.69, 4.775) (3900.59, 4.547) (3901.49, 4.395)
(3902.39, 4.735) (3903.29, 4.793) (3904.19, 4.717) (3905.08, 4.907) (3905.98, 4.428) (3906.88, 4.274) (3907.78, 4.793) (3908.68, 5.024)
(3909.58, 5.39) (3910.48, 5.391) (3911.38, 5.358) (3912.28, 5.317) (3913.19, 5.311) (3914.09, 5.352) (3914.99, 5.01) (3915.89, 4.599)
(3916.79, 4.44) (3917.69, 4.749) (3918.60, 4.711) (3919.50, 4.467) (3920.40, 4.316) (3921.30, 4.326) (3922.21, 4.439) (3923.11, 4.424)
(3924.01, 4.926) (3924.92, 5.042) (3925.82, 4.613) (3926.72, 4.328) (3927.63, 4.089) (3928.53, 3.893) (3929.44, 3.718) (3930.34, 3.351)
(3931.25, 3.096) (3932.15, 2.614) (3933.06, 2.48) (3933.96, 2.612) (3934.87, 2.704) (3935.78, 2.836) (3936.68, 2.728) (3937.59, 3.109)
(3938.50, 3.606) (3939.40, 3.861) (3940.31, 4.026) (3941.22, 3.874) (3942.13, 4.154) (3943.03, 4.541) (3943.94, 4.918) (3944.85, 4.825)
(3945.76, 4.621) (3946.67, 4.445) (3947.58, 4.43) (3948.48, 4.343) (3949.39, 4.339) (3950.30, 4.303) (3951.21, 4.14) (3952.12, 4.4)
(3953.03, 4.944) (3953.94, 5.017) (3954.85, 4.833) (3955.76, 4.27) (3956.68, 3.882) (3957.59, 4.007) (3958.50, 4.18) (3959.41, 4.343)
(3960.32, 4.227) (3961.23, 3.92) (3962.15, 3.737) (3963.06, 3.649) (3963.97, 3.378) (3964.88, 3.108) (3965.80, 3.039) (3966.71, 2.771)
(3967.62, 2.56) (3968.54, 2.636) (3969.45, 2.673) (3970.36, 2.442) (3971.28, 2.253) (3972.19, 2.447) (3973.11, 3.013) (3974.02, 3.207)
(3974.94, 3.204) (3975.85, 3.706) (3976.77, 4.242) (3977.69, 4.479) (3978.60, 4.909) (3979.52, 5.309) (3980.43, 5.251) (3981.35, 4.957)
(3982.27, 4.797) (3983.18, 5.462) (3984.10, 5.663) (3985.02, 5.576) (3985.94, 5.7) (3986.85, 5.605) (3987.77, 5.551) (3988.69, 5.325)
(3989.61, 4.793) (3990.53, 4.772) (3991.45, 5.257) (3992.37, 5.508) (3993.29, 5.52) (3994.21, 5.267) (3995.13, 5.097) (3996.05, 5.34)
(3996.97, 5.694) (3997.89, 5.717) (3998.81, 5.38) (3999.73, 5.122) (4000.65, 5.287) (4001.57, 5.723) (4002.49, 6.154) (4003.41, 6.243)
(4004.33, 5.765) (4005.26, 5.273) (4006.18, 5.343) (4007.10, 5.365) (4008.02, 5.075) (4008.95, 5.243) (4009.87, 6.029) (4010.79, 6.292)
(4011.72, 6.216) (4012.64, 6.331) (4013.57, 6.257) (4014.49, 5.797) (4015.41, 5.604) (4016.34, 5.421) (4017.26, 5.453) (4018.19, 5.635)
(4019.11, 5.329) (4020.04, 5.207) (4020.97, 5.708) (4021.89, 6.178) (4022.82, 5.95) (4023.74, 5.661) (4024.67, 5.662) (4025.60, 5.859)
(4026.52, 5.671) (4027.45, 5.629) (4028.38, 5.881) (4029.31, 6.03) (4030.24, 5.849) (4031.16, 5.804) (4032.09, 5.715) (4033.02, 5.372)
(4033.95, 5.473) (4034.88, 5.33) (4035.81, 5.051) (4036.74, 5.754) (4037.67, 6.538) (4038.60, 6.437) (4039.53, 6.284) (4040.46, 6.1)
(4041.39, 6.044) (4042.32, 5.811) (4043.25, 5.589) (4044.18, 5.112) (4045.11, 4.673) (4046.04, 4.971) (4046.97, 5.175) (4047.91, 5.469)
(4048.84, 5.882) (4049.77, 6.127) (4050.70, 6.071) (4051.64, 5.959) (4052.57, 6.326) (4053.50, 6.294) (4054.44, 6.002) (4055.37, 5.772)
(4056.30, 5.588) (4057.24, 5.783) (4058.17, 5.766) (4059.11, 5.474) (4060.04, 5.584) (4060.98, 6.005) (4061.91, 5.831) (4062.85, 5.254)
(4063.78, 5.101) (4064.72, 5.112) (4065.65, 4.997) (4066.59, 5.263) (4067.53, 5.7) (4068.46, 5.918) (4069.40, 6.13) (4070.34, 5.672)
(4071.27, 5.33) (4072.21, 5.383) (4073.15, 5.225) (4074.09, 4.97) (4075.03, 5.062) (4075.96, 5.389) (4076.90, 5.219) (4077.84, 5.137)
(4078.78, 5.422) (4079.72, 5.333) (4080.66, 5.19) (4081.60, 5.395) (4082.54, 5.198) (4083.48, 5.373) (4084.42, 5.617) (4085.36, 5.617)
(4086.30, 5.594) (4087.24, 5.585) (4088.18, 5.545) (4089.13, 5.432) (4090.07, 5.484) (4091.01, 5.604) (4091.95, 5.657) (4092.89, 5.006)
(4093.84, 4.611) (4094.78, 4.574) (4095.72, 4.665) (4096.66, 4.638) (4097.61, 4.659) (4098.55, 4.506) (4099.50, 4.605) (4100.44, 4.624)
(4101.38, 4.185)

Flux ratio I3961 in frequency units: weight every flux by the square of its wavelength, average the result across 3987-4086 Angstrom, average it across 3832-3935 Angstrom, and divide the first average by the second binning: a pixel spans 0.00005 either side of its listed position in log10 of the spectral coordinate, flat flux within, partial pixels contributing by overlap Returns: 1.48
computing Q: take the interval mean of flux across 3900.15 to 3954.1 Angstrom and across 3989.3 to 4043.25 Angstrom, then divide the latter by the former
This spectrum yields 1.31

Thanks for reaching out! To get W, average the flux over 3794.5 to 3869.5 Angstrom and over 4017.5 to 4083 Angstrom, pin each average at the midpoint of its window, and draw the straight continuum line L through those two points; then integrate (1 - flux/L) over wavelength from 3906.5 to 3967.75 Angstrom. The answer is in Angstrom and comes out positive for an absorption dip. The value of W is 7.0 Angstrom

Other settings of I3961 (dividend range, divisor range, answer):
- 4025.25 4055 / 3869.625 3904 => 1.60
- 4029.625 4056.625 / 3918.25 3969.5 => 1.54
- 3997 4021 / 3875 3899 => 1.65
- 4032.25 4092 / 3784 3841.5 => 1.71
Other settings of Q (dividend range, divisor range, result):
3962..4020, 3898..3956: 1.11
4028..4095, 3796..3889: 1.44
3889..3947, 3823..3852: 1.20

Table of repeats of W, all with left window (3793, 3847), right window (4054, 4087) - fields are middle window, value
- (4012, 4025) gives -1.7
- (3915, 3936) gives 2.0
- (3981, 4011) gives -3.2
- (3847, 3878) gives -3.8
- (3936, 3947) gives 1.2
